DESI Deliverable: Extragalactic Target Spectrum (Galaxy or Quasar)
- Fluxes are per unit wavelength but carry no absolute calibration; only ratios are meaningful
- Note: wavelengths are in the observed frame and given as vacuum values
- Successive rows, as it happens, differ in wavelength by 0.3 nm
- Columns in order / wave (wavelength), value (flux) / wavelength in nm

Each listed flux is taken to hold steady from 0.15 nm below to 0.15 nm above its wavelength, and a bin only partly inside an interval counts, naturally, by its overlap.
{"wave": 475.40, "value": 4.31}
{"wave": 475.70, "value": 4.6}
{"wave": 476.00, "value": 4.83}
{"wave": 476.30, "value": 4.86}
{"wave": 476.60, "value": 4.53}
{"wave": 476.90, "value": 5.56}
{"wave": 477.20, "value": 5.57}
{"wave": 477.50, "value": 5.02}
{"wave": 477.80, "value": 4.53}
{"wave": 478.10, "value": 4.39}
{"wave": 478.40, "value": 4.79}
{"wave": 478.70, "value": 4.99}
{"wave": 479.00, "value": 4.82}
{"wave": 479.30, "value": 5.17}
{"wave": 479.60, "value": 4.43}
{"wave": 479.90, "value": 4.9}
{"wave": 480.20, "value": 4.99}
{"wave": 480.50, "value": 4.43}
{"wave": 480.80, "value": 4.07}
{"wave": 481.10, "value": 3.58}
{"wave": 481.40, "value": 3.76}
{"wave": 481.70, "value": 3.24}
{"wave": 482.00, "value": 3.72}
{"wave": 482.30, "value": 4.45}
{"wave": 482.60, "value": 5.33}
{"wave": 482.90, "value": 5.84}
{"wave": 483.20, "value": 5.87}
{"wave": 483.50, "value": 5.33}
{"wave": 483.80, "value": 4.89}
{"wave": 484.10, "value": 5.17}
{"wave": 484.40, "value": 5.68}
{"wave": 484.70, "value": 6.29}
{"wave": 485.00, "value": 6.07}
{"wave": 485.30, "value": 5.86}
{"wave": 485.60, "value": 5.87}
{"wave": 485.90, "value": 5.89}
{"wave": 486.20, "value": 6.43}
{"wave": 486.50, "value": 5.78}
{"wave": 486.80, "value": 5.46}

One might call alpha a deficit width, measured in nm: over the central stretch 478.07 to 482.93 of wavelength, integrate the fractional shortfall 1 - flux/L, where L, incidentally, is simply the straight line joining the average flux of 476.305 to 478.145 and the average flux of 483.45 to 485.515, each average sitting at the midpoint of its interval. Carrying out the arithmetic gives 0.70 nm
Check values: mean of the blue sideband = 4.96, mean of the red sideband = 5.63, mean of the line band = 4.49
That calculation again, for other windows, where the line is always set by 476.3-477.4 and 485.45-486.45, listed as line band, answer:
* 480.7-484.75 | 0.68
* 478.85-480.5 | 0.19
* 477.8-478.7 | 0.11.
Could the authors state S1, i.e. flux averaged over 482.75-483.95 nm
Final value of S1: 5.48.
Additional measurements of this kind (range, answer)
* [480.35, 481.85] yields 3.82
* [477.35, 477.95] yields 4.77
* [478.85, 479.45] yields 5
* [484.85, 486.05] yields 5.92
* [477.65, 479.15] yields 4.7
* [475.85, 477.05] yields 4.95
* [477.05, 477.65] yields 5.29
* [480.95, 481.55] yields 3.67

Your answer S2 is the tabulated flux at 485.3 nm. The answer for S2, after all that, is 5.86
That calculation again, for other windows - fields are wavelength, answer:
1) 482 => 3.72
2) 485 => 6.07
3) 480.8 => 4.07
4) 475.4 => 4.31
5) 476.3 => 4.86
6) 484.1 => 5.17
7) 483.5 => 5.33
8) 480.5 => 4.43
